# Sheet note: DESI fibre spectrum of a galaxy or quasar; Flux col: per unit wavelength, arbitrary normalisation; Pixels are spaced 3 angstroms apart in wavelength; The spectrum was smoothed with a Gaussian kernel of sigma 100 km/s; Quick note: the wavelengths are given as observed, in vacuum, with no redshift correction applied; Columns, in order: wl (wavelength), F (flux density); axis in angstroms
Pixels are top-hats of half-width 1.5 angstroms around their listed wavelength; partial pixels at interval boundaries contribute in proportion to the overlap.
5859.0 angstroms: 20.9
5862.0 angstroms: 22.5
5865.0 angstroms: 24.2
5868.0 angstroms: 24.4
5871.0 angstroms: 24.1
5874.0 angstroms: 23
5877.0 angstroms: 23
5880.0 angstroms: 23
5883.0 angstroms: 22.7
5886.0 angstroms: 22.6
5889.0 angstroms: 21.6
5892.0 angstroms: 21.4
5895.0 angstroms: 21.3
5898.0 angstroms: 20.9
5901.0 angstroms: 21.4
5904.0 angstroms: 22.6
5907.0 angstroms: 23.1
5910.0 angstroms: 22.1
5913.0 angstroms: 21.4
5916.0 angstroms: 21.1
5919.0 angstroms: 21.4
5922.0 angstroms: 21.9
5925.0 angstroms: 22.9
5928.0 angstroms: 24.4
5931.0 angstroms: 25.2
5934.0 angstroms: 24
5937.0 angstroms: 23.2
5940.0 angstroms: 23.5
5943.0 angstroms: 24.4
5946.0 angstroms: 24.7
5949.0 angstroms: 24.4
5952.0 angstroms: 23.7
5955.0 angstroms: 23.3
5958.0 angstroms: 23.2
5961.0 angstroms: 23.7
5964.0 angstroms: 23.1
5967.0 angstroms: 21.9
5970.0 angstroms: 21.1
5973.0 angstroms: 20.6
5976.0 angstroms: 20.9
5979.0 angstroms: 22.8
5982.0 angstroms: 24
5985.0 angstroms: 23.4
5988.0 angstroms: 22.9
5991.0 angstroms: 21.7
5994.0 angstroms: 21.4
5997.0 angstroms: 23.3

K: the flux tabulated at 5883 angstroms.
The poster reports 22.7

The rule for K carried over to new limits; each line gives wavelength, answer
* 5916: 21.1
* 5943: 24.4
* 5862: 22.5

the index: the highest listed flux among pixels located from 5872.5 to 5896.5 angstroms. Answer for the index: 23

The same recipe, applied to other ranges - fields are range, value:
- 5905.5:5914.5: 23.1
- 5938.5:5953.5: 24.7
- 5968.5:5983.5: 24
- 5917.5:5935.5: 25.2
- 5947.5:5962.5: 24.4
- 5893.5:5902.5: 21.4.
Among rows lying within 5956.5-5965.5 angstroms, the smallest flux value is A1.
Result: 23.1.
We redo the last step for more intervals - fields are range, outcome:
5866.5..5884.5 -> 22.7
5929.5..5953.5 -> 23.2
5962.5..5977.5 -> 20.6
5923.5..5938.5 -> 22.9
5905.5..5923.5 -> 21.1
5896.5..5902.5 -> 20.9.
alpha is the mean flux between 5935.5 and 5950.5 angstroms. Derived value 24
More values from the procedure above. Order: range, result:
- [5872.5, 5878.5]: 23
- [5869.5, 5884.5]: 23.2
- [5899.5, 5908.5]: 22.4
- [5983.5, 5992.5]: 22.7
